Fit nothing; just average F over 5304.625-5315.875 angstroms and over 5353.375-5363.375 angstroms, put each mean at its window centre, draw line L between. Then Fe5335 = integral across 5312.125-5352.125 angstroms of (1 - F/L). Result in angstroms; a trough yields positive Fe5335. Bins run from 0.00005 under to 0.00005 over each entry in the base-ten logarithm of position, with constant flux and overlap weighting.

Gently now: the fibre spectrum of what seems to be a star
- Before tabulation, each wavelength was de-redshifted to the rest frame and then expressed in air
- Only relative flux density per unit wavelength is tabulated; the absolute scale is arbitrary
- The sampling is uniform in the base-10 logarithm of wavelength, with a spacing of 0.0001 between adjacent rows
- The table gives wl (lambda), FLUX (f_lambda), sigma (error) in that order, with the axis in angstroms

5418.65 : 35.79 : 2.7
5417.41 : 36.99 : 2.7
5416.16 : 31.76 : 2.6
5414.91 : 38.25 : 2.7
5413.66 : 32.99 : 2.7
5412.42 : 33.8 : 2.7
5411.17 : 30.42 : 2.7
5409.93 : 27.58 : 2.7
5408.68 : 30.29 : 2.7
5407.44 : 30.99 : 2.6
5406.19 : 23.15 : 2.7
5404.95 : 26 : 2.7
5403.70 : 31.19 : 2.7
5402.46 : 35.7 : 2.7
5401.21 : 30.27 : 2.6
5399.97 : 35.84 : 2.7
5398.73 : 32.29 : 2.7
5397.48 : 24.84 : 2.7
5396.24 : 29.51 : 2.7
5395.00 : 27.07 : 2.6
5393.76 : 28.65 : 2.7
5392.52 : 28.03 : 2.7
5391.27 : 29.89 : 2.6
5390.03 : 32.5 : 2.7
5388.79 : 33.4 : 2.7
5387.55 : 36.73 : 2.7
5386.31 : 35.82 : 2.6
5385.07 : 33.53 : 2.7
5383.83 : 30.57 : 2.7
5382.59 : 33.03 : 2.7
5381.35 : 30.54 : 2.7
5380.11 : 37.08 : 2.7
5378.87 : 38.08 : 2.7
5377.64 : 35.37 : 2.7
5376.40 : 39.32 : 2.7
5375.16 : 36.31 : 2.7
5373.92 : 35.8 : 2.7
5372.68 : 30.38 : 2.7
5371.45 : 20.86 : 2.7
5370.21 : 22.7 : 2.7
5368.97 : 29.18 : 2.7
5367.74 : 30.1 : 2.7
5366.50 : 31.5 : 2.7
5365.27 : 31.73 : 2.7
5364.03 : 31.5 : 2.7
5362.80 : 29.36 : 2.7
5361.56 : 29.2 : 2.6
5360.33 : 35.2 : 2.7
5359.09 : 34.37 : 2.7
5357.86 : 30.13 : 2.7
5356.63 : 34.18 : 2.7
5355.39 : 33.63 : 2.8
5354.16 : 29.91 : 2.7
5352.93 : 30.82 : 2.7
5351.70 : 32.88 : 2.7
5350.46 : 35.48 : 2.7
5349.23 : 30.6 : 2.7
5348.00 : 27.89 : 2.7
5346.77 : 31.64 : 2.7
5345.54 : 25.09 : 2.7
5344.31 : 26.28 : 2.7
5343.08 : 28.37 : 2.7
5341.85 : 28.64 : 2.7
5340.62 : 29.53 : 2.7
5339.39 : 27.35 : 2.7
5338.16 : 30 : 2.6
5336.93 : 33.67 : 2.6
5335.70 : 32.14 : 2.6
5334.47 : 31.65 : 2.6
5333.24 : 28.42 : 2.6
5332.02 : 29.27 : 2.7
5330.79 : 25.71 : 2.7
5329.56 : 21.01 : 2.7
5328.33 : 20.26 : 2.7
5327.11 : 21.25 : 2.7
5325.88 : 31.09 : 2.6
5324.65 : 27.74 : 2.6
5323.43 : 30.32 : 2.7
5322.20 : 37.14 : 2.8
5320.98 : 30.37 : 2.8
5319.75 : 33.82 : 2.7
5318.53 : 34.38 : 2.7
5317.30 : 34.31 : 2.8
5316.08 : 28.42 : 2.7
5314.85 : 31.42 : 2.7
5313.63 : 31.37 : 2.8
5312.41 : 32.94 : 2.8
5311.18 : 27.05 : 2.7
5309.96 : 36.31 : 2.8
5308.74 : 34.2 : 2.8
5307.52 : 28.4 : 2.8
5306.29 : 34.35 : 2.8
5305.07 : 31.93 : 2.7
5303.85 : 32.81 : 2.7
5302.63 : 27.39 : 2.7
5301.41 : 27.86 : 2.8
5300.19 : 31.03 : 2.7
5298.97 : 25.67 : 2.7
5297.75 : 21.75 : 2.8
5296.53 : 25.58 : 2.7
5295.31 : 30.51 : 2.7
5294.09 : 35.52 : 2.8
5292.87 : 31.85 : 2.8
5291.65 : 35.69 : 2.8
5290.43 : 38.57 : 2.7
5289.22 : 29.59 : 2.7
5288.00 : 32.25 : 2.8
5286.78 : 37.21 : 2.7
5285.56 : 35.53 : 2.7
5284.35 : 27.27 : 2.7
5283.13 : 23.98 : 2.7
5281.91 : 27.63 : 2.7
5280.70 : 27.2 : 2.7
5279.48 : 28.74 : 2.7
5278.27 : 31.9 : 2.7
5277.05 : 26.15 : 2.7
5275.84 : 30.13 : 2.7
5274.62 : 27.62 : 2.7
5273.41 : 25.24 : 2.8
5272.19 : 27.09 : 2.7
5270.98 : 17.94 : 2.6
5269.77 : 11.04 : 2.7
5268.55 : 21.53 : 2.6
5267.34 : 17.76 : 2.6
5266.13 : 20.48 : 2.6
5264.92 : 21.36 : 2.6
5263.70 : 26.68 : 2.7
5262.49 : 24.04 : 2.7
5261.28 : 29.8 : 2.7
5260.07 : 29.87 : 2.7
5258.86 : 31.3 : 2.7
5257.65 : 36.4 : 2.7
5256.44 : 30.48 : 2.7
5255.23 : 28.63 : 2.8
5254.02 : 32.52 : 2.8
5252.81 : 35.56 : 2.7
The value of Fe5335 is 2.8 angstroms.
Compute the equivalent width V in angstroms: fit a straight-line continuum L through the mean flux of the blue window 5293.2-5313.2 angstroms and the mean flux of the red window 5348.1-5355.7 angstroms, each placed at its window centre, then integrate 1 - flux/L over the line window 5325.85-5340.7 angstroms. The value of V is 1.7 angstroms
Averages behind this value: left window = 30.2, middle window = 27.6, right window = 31.9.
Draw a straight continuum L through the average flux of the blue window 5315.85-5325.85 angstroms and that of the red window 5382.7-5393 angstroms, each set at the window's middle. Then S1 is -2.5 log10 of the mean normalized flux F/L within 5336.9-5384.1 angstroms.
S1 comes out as 0.04 mag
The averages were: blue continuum 32.1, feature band 31.2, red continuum 32.6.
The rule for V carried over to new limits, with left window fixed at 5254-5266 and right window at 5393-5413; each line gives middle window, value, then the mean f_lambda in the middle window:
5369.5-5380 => -1.1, 32.6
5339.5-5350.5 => 0.2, 28.9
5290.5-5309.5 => -1.1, 30.6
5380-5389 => -1.2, 33.7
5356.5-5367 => -0.8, 31.8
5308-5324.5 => -1.8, 32.3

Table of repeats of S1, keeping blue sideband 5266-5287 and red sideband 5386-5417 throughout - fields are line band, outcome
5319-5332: -0.01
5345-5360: -0.09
